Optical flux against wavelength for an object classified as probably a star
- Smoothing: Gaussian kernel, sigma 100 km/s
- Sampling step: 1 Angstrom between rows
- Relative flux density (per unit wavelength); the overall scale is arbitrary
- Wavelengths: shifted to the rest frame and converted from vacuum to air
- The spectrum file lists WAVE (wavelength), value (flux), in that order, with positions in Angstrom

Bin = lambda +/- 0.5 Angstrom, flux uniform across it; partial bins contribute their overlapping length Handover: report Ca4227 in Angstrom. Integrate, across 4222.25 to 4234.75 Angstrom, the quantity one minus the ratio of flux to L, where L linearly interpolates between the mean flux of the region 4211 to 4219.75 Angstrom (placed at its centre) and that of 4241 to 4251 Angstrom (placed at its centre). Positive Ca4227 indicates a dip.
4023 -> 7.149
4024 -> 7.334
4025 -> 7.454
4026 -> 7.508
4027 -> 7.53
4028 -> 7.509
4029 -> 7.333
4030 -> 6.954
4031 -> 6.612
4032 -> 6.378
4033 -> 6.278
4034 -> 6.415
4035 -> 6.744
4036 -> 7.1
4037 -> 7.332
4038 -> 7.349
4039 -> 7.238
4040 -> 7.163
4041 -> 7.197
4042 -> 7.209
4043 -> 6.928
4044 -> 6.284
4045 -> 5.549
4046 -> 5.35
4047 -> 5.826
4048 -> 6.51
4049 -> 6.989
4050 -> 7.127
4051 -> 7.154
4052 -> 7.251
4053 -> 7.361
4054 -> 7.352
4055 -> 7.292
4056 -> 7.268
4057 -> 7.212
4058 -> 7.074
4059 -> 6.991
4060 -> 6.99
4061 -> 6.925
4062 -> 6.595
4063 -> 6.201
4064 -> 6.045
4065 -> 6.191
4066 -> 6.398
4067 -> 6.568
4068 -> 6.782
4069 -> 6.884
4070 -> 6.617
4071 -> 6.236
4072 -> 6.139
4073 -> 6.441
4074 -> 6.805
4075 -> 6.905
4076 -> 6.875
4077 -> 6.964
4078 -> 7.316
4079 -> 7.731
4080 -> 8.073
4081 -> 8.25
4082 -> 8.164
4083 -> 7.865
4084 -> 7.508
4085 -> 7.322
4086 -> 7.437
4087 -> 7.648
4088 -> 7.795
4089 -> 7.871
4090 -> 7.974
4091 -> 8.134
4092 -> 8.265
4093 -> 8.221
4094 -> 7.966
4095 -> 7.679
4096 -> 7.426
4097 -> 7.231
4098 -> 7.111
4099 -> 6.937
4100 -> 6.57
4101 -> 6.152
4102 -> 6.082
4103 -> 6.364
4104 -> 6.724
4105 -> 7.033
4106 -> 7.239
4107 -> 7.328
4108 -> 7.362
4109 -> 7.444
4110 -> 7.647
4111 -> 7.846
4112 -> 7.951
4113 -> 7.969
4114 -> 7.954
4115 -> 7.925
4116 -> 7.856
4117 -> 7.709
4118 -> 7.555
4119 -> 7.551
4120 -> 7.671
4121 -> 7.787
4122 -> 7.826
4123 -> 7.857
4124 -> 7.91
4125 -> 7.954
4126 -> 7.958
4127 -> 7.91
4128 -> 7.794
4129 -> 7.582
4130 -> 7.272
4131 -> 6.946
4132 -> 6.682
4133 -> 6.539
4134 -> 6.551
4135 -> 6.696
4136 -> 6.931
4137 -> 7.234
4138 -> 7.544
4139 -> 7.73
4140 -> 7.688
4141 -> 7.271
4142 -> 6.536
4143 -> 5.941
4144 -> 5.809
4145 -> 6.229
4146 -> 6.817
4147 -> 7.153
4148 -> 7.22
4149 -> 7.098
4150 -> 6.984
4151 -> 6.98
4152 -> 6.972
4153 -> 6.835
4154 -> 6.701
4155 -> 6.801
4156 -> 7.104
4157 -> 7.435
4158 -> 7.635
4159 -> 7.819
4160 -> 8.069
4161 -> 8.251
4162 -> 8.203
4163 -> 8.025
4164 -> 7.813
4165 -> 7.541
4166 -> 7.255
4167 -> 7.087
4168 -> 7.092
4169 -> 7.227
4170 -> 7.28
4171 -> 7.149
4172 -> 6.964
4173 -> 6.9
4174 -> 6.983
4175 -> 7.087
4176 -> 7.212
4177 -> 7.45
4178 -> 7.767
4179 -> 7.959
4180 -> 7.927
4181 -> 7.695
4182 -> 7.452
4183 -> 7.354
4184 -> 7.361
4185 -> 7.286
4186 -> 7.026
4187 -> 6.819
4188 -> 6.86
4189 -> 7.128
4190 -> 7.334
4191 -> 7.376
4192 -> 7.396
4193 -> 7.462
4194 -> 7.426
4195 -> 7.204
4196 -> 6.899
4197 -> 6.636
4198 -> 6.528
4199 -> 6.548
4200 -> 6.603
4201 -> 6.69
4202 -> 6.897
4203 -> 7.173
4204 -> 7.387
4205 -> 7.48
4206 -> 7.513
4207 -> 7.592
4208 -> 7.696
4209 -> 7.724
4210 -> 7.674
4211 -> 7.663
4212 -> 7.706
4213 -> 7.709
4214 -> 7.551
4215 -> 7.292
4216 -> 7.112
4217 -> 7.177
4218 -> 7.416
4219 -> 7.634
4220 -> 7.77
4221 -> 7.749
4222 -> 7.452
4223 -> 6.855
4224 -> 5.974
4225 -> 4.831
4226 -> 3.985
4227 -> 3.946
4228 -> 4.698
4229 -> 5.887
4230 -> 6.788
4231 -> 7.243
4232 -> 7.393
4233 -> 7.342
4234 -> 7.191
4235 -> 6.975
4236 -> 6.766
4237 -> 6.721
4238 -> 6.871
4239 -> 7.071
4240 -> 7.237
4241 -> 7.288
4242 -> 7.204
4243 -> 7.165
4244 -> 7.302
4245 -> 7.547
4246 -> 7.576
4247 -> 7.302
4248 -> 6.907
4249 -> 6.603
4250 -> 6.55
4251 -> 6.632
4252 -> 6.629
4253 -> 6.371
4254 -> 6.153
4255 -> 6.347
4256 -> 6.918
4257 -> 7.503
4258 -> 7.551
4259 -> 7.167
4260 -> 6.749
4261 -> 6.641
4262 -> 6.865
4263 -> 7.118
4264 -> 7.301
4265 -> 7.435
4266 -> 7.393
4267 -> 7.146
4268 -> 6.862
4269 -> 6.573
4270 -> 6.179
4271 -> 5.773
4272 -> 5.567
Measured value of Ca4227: 2.1 Angstrom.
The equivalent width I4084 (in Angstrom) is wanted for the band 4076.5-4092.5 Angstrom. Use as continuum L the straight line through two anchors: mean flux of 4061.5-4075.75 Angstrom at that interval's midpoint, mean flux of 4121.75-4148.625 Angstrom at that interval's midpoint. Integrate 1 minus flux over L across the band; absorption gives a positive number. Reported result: -2.7 Angstrom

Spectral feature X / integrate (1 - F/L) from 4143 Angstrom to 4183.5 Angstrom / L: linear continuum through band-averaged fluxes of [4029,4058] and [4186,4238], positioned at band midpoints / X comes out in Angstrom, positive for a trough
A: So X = -2.0 Angstrom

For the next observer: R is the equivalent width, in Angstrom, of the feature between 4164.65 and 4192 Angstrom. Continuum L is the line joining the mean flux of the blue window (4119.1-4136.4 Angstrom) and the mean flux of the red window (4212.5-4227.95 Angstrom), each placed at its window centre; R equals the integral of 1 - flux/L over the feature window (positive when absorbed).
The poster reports -1.1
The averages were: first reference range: 7.41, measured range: 7.28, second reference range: 6.64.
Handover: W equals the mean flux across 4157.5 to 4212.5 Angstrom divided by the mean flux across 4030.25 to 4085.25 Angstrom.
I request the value 1.07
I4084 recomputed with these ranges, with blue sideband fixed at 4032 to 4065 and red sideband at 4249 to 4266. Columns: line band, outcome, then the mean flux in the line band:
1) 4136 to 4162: -1.1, 7.13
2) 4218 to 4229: 1.2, 6.14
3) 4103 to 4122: -2.0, 7.56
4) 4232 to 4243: -0.3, 7.09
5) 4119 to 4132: -1.6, 7.66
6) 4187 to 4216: -1.6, 7.25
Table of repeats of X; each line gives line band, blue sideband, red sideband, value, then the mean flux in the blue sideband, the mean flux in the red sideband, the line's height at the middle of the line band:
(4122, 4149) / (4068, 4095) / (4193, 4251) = 0.37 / 7.43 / 6.97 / 7.25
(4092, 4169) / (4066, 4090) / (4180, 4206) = -1.37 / 7.22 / 7.14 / 7.19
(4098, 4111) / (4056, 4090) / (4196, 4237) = 0.15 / 7.07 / 6.9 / 7.03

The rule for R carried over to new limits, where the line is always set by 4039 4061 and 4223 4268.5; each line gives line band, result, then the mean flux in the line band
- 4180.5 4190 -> -0.63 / 7.23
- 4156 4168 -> -1.57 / 7.69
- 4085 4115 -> -2.61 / 7.43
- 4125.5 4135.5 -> -0.55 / 7.19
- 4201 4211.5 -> -1.05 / 7.44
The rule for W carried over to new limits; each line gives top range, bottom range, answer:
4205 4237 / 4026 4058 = 1.00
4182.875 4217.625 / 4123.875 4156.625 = 1.02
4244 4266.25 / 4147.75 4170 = 0.95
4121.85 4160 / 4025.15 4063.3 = 1.04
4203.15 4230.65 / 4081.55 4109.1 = 0.93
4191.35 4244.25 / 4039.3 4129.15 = 0.97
